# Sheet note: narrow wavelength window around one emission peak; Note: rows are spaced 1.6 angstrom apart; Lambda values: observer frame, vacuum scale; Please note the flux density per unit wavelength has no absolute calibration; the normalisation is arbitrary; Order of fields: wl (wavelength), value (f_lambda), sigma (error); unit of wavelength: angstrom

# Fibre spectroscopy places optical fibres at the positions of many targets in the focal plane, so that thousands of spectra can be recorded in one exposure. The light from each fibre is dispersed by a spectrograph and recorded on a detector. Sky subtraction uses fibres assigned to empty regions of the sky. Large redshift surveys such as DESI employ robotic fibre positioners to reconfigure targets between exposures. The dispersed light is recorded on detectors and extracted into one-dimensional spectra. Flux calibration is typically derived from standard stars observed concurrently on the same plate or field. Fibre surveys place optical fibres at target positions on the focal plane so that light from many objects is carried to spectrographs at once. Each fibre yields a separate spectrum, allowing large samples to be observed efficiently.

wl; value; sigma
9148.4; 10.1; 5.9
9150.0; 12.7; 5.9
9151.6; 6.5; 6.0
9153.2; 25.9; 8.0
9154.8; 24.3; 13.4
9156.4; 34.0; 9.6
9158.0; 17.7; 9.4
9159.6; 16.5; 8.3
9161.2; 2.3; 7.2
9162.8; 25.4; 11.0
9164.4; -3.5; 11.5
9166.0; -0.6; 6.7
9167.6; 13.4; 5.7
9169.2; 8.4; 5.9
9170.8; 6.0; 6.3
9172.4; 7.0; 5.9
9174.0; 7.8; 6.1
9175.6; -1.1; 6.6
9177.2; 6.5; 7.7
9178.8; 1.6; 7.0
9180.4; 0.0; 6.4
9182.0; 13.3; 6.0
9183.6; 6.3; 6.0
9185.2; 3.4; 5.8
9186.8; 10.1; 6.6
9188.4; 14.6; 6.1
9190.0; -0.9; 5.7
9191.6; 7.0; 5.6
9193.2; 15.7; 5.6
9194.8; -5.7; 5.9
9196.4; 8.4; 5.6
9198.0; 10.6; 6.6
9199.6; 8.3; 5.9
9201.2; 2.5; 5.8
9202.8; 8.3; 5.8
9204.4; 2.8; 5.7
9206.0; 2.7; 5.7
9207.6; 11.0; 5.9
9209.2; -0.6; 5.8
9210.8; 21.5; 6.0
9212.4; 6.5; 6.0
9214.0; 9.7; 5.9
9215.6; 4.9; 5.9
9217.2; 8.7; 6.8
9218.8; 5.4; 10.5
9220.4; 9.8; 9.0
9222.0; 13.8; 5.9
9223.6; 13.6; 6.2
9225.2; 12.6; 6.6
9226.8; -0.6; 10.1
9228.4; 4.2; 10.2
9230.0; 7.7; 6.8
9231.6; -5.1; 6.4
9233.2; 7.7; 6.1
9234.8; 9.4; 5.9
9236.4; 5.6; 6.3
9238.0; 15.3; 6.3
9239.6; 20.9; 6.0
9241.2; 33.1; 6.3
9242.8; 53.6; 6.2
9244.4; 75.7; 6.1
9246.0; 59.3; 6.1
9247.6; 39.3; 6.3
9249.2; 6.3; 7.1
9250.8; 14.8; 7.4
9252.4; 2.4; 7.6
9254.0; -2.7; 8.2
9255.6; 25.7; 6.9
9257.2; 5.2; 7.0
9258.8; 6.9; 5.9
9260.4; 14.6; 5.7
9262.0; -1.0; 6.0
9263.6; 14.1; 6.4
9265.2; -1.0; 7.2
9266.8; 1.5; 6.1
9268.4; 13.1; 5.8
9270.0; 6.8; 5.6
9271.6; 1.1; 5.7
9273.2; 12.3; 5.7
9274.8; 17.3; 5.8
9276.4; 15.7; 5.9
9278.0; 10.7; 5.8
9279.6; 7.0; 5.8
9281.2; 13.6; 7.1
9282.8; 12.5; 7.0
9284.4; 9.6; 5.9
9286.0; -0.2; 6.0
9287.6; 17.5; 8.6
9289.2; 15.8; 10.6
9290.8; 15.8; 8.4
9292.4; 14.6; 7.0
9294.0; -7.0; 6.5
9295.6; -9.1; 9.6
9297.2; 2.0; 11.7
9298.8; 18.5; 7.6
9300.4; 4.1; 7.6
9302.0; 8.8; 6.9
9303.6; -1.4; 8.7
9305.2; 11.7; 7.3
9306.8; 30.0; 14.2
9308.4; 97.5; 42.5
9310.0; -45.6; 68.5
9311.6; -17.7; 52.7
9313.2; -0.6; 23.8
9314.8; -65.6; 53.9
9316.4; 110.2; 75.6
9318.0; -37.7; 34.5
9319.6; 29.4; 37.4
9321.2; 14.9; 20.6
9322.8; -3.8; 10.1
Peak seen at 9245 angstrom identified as [O III]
